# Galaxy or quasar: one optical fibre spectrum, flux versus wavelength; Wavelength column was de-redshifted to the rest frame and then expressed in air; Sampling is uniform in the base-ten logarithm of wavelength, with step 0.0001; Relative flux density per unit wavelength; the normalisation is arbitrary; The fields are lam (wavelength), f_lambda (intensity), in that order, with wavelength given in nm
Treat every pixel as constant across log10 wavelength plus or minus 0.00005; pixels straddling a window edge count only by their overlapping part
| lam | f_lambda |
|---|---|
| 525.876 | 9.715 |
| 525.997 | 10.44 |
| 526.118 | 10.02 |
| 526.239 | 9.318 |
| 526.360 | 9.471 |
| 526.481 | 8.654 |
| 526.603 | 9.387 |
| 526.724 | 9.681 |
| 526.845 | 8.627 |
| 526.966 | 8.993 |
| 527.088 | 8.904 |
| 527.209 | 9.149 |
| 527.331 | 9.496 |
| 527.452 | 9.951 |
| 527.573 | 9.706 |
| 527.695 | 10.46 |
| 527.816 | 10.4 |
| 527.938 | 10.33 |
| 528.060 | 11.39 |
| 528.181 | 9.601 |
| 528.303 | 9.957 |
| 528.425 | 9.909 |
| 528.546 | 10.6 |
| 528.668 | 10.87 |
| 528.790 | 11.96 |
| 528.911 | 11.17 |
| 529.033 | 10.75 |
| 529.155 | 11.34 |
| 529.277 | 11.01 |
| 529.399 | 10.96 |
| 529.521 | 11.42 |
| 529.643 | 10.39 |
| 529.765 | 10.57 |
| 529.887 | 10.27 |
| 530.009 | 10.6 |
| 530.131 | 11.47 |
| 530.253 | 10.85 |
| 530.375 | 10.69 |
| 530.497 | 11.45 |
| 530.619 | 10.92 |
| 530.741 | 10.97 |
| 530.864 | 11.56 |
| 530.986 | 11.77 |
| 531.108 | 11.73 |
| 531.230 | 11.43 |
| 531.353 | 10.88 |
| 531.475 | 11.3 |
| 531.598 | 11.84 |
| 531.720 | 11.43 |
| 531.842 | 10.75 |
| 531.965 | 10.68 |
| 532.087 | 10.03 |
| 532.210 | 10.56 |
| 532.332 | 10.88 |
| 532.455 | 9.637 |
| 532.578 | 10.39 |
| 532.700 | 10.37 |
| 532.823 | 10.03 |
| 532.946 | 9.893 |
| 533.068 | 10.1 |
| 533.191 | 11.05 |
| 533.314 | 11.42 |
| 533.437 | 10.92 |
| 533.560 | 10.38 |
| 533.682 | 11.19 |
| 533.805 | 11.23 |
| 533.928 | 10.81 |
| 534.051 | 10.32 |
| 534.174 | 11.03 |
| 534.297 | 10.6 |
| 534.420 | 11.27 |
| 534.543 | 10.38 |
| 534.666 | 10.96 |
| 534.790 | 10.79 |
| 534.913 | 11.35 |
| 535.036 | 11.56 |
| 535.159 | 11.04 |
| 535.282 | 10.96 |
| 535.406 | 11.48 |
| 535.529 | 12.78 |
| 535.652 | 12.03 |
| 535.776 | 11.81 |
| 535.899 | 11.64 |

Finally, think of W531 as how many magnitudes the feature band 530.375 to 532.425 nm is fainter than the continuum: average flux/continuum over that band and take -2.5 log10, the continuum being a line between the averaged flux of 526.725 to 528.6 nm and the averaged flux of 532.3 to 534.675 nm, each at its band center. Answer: -0.08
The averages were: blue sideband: 9.83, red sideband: 10.6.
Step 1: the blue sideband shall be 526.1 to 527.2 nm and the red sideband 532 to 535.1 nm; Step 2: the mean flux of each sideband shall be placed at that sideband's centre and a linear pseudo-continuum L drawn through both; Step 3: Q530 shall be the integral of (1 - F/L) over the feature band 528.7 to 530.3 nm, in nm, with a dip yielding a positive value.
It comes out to -0.191 nm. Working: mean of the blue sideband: 9.2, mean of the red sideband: 10.7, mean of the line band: 11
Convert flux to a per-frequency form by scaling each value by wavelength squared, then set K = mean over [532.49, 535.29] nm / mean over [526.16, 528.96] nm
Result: 1.1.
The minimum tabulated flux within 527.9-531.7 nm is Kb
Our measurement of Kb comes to 9.601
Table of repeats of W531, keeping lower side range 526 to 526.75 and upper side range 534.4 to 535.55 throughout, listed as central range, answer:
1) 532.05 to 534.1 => 0.03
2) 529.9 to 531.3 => -0.09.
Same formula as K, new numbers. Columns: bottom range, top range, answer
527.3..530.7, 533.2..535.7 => 1.06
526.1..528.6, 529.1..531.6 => 1.16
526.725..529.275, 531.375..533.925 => 1.07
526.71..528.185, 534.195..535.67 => 1.18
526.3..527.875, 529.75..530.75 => 1.16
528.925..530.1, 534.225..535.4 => 1.04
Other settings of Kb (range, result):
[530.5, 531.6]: 10.88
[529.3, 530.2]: 10.27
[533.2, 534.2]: 10.32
